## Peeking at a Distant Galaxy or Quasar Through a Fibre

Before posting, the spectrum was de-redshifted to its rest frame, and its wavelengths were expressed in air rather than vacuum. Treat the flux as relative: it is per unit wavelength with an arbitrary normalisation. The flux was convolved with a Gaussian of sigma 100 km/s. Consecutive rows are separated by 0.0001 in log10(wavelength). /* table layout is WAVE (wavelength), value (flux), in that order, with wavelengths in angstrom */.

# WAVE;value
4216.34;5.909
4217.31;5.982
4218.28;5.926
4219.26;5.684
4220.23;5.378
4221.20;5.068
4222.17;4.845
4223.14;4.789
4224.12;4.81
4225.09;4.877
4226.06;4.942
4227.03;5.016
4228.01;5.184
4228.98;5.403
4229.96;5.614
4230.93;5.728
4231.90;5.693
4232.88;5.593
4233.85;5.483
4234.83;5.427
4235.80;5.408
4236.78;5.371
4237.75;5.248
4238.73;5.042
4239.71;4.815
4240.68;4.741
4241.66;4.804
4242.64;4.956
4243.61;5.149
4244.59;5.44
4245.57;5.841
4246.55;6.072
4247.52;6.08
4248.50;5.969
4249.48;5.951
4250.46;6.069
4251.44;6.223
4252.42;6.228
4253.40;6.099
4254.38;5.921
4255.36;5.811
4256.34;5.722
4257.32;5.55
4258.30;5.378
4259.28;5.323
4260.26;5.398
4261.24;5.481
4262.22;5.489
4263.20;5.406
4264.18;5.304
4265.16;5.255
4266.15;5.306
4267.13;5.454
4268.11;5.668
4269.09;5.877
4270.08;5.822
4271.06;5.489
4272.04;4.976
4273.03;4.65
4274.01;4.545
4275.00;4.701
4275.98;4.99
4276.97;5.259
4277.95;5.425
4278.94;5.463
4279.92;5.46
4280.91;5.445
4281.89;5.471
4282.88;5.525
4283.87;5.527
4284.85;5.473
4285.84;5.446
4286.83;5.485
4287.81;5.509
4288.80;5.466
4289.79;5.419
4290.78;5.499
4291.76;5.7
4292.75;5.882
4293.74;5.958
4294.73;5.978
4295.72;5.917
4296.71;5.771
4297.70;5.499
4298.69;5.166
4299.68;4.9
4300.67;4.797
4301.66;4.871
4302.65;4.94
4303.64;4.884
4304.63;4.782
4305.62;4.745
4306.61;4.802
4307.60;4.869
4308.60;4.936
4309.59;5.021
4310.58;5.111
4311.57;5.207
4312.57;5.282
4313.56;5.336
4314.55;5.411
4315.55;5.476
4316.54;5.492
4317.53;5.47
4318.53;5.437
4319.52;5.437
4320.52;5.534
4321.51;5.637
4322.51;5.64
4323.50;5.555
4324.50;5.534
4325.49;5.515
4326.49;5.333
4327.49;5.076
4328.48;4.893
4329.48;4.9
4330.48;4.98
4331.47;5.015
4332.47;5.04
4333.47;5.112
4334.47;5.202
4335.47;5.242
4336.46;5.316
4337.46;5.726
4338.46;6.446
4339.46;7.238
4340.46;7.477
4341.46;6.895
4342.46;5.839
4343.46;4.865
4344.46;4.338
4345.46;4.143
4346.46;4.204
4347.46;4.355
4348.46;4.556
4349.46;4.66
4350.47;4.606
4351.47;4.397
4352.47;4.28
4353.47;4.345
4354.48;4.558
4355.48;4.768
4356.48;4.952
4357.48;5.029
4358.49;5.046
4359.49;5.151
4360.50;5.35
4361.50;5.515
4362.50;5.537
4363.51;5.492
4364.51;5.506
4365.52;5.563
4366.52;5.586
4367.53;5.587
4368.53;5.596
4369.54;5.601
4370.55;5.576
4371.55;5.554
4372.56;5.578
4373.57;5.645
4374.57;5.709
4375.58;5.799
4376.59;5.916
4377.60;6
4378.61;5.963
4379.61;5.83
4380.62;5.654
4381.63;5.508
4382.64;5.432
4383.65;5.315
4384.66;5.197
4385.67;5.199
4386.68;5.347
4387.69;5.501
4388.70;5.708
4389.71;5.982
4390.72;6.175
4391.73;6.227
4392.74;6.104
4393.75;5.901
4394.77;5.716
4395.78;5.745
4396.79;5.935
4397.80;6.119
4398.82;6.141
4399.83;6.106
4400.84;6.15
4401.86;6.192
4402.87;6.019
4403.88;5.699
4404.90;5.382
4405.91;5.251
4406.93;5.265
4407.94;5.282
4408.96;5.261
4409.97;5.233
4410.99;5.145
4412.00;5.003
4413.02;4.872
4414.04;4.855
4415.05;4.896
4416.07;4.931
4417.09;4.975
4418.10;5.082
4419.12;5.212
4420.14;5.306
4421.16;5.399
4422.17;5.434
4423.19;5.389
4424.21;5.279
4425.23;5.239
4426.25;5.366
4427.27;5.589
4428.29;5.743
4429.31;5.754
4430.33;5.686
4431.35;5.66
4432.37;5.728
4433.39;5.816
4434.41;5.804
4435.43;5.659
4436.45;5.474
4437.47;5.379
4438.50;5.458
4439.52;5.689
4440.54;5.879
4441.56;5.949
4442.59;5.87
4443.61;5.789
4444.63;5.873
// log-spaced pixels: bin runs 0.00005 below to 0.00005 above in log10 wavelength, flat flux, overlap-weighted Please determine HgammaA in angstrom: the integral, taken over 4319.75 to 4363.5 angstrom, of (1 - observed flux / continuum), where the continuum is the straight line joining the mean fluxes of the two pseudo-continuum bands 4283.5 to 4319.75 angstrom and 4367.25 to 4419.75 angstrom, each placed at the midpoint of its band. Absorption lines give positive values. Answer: 1.79 angstrom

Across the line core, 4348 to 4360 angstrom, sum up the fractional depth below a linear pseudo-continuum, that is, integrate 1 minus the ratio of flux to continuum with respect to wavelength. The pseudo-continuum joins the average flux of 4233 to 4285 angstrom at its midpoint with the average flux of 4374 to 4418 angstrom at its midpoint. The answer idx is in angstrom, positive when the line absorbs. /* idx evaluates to 1.8 angstrom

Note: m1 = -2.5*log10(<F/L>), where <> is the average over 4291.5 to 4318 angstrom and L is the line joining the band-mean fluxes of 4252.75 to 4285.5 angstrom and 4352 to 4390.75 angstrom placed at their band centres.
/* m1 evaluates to 0.032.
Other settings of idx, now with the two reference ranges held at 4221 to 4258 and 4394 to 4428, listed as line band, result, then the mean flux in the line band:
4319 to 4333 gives 0.4 angstrom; 5.29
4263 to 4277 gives 0.5 angstrom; 5.24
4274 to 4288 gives 0.3 angstrom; 5.34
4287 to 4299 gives -0.4 angstrom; 5.65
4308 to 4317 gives 0.3 angstrom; 5.25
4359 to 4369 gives -0.1 angstrom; 5.49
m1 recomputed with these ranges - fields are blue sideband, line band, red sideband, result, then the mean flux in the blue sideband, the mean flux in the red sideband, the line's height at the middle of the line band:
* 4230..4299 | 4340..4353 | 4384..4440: 0.12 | 5.5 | 5.54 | 5.52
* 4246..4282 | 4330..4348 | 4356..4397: 0.03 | 5.53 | 5.6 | 5.58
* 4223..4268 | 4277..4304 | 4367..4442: 0.01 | 5.46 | 5.58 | 5.49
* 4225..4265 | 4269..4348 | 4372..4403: 0.06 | 5.5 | 5.8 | 5.63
